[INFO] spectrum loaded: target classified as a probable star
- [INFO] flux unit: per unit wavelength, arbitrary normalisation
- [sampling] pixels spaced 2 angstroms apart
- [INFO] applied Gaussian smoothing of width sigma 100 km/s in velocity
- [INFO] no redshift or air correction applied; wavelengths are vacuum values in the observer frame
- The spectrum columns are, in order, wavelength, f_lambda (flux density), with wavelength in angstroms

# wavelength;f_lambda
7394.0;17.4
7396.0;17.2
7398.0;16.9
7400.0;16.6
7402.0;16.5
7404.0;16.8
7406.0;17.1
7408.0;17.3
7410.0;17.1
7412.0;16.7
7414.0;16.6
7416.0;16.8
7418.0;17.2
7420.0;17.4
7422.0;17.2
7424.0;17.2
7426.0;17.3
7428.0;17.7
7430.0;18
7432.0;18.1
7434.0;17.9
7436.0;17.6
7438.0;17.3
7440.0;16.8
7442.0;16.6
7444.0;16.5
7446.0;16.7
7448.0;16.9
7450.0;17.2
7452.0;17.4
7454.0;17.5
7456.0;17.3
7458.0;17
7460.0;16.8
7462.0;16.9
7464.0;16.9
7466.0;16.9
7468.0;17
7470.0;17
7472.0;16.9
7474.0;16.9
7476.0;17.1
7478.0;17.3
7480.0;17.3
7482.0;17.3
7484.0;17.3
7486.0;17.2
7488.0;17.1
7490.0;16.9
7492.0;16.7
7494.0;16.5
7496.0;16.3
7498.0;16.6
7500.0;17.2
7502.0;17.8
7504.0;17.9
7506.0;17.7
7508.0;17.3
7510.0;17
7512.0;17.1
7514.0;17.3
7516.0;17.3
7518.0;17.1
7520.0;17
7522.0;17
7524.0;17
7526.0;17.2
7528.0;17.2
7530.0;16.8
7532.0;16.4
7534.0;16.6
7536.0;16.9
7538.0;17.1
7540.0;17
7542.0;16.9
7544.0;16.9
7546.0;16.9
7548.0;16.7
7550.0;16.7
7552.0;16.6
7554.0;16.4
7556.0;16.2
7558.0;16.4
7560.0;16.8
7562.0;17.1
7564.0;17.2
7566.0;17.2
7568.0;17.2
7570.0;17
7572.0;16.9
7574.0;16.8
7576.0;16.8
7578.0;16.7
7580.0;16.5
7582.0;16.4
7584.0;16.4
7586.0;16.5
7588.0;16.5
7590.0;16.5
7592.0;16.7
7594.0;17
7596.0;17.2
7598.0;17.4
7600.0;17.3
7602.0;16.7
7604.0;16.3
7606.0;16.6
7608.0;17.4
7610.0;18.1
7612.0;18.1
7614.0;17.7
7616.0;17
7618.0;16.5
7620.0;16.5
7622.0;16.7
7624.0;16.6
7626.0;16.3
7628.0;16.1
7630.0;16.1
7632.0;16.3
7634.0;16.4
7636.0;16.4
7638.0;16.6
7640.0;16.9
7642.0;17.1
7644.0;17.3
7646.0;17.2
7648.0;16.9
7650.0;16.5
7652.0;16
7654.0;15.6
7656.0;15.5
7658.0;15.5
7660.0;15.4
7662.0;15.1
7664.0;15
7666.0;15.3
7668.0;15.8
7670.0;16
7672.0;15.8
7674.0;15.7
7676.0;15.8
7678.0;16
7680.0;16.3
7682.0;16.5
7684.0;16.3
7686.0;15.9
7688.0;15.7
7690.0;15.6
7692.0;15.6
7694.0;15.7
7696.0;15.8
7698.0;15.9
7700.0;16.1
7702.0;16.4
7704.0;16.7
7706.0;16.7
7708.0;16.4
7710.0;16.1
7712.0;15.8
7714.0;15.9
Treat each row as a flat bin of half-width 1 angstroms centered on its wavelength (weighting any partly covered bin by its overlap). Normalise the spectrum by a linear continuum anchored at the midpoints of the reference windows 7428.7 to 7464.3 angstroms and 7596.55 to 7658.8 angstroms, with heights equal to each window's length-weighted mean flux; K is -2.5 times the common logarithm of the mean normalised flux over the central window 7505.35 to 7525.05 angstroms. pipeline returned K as -0.010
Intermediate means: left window 17.2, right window 16.7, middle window 17.2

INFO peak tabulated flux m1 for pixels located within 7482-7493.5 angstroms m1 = 17.3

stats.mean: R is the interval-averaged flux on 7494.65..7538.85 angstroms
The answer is 17.1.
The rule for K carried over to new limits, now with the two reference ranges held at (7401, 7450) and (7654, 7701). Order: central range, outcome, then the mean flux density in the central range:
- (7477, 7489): -0.03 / 17.2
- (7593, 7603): -0.06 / 17.1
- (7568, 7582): -0.03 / 16.8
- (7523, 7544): -0.02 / 16.9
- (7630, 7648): -0.05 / 16.7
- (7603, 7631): -0.05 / 16.9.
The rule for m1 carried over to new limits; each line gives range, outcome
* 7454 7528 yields 17.9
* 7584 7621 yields 18.1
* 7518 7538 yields 17.2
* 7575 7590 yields 16.8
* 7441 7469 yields 17.5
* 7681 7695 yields 16.5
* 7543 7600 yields 17.4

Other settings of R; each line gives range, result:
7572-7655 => 16.7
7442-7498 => 17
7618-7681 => 16.2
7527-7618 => 16.9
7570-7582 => 16.7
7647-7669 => 15.7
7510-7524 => 17.1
